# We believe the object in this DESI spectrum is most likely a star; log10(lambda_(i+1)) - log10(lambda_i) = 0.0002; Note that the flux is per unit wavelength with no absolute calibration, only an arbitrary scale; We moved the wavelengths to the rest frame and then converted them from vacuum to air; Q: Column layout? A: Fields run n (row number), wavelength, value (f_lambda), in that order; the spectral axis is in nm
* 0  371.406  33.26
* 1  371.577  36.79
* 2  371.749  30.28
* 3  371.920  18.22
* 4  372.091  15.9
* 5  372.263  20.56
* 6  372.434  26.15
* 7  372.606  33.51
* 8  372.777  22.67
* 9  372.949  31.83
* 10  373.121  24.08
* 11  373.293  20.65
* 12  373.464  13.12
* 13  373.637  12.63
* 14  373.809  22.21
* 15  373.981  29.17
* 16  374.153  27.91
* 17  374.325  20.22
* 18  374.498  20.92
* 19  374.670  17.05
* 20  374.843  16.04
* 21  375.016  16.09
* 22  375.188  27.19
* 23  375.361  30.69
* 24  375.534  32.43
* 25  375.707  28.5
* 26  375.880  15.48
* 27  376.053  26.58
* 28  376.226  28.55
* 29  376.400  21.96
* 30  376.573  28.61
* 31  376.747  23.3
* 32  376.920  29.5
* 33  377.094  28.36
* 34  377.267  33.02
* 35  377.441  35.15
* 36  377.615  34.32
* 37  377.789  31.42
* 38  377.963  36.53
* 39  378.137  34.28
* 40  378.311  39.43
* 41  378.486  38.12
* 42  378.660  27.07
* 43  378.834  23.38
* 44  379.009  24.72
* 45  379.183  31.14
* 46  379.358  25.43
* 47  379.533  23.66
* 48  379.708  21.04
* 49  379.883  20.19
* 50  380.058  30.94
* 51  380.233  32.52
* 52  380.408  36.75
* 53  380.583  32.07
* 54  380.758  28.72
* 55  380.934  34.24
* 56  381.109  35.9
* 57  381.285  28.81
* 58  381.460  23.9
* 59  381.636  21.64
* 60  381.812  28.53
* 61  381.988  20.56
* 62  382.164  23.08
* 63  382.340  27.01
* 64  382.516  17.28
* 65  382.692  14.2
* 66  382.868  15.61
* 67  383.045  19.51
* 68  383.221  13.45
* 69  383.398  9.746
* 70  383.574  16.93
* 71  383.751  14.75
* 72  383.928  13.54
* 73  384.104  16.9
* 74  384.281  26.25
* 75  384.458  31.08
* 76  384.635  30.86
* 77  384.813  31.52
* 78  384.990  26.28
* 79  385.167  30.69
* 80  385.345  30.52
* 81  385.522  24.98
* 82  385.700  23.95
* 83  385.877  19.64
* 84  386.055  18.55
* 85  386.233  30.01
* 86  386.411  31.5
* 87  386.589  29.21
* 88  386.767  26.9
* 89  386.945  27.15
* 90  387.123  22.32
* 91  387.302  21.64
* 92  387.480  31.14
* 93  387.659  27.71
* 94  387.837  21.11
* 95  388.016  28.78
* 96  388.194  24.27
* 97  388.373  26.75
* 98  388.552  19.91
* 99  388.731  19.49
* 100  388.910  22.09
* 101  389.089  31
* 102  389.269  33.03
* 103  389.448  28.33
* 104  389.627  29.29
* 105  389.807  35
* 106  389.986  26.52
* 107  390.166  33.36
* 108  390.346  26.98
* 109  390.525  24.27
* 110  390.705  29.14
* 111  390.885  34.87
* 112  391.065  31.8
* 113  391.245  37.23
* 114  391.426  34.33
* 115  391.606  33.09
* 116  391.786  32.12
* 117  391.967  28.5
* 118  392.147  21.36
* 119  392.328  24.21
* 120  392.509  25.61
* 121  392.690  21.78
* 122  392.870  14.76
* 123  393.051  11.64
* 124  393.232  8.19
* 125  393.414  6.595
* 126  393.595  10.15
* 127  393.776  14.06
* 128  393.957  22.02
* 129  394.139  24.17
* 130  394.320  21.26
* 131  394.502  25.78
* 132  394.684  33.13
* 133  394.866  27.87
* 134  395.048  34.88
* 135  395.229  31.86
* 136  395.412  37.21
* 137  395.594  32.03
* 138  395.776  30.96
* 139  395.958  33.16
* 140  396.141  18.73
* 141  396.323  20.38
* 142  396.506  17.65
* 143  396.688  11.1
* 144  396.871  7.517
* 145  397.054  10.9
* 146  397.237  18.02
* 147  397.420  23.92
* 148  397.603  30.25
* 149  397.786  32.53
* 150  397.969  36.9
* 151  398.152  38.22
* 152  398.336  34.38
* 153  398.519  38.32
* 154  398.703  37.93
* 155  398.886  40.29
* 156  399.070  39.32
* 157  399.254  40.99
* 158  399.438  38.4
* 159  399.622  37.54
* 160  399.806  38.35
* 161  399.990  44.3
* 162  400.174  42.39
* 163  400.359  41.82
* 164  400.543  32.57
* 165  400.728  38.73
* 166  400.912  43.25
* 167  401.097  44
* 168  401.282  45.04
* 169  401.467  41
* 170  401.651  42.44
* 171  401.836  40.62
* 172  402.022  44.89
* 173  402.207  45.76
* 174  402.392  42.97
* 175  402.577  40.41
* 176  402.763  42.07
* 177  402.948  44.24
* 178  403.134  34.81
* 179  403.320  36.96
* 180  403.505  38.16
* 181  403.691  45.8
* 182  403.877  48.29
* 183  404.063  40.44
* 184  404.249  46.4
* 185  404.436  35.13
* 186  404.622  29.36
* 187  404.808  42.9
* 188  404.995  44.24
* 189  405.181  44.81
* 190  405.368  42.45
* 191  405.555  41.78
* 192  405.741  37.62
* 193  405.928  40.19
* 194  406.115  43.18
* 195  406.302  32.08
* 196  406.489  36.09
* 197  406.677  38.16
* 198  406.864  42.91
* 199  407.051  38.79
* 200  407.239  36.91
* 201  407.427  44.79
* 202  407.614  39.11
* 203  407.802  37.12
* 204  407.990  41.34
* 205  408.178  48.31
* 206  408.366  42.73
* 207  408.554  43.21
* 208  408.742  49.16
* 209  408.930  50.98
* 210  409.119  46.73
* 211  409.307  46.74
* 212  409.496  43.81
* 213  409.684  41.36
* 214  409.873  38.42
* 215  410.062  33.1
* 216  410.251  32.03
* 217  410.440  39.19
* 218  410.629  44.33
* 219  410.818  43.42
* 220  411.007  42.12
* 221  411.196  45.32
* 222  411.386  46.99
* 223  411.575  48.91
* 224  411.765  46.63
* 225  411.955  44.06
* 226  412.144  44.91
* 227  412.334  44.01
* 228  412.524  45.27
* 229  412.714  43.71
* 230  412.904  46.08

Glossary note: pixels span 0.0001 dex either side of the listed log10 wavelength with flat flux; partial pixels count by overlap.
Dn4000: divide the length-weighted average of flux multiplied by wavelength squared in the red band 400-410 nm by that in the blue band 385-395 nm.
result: 1.76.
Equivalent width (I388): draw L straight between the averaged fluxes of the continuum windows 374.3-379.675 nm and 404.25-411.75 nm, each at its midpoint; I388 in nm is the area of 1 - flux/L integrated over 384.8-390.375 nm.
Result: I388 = 0.94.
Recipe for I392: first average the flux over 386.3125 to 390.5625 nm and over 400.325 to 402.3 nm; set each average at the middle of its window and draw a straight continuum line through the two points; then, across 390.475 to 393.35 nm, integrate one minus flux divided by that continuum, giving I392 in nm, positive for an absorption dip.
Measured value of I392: 0.48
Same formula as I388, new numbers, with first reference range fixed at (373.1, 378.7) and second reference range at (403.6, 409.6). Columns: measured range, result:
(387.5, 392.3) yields 0.72 nm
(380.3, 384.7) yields 0.95 nm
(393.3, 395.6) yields 0.75 nm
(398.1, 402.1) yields -0.16 nm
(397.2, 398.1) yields 0.19 nm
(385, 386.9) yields 0.30 nm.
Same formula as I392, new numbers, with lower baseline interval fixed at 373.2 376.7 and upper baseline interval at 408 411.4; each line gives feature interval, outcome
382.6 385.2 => 0.70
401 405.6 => -0.29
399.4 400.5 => -0.08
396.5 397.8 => 0.64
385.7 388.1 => 0.33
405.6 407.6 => 0.10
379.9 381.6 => -0.30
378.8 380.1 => 0.03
